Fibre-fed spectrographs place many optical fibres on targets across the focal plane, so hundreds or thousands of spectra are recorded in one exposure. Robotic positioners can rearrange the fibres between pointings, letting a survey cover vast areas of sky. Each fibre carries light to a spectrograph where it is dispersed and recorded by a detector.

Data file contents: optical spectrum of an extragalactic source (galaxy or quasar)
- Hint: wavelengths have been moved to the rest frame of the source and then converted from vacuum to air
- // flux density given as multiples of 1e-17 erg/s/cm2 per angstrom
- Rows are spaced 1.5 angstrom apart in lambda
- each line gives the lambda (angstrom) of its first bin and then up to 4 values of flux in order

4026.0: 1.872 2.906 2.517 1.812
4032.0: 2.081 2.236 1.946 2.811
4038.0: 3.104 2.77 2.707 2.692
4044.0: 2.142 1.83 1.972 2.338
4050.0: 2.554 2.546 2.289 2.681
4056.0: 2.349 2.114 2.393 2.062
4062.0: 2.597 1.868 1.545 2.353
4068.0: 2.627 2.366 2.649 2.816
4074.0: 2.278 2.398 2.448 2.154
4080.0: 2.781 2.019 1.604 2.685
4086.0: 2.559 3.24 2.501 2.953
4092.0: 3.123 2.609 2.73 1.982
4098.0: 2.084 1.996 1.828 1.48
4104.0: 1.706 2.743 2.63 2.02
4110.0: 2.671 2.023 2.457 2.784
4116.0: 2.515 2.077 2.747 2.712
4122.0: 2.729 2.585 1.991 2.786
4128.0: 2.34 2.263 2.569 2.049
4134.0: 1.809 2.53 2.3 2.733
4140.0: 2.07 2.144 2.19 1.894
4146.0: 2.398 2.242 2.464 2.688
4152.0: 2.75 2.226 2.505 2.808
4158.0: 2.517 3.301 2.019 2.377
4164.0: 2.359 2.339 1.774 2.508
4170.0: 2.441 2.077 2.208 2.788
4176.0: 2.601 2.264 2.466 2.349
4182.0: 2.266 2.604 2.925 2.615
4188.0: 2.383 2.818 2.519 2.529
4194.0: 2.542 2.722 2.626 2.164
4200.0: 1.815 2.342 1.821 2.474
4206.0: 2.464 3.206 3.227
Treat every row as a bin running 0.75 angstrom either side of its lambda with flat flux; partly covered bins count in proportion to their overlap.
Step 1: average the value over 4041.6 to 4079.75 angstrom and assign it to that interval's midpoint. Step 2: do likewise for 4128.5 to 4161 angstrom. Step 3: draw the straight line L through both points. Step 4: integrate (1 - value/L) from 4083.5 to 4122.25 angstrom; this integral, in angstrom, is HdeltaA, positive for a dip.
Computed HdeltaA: -1.2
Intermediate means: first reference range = 2.33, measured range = 2.44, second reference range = 2.39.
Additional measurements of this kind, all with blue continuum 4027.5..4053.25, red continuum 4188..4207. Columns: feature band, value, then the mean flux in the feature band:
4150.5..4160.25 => -1.1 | 2.68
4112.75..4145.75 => 0.4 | 2.38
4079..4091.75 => -0.9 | 2.56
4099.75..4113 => 1.4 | 2.15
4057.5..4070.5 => 0.9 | 2.23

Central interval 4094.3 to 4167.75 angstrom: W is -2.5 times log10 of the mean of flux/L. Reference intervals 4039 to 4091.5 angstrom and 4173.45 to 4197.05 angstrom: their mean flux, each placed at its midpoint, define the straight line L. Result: 0.06 mag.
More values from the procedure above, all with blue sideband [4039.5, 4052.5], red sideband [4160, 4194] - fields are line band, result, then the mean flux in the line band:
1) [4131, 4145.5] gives 0.09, 2.21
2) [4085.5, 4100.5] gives -0.08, 2.57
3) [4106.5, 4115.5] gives -0.01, 2.43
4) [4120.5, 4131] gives -0.03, 2.48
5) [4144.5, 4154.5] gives 0.00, 2.42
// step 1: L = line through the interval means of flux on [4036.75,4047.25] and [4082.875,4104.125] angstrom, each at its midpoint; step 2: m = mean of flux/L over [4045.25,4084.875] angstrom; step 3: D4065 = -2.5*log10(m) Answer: 0.061 mag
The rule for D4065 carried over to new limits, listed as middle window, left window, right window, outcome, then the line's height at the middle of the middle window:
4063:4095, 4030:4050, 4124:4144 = -0.06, 2.33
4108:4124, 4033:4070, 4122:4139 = -0.05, 2.37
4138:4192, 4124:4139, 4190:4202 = -0.02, 2.38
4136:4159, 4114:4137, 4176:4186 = 0.02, 2.45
